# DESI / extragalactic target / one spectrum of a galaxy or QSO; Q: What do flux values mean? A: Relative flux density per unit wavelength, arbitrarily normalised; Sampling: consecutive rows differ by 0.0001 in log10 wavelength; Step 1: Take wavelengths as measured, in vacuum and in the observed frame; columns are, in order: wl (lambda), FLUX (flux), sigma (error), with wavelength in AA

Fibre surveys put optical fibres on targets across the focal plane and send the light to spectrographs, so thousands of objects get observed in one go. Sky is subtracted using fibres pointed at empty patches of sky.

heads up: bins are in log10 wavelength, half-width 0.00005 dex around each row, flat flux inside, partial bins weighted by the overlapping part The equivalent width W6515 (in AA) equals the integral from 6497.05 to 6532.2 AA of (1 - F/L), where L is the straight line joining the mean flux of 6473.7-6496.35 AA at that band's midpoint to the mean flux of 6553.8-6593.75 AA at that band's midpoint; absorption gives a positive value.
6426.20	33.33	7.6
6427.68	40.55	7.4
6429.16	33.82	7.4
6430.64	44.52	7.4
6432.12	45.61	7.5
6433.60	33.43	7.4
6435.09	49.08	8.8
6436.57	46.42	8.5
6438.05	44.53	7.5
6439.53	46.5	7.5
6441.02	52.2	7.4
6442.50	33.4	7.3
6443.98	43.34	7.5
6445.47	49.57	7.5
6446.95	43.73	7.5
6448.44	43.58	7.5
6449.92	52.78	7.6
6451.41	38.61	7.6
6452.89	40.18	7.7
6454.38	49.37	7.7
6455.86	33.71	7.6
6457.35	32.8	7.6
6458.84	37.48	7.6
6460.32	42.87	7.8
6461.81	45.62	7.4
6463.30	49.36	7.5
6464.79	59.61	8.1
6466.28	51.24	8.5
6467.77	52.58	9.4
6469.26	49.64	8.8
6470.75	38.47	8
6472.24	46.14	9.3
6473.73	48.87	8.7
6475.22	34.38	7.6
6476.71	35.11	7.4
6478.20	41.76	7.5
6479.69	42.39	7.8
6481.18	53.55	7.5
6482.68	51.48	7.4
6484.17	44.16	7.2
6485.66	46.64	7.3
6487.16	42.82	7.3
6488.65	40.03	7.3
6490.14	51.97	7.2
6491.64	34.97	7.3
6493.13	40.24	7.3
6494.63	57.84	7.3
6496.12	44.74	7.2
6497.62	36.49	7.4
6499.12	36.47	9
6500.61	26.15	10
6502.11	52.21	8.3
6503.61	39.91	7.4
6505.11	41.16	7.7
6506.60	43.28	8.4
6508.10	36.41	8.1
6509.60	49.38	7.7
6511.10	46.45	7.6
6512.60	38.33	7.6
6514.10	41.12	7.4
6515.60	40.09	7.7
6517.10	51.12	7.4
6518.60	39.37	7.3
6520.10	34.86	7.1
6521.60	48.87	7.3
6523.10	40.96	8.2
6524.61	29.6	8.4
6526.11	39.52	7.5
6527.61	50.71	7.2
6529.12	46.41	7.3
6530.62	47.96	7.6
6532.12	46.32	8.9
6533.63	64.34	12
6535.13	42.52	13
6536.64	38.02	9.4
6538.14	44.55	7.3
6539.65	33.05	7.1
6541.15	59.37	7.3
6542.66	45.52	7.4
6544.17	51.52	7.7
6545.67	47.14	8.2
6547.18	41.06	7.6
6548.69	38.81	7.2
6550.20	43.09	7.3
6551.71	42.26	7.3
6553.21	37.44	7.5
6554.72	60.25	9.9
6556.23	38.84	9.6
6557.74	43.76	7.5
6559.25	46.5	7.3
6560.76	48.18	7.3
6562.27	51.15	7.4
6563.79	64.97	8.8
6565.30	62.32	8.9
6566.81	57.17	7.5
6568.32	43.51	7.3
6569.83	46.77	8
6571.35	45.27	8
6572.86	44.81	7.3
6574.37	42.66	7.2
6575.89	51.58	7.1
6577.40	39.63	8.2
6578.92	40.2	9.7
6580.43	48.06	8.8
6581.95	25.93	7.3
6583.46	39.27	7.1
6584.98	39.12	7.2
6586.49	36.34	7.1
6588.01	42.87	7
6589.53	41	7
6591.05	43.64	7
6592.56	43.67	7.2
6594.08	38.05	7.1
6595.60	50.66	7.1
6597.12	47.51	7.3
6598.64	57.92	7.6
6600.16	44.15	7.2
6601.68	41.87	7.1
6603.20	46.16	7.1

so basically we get 2.34 AA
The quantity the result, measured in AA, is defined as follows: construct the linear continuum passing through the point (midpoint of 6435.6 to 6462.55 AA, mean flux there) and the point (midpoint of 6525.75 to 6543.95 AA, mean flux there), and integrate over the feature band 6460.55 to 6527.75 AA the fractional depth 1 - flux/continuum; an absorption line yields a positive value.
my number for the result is 2.1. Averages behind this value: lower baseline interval 43.2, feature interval 43.6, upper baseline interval 46.8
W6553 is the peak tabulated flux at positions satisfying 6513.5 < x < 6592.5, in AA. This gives 64.97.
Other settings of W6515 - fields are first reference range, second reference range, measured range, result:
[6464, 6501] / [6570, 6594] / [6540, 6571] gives -4.3 AA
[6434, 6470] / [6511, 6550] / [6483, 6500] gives 0.5 AA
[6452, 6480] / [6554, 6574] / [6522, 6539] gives 1.2 AA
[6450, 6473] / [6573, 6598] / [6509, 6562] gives -1.7 AA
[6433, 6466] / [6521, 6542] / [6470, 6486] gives 0.2 AA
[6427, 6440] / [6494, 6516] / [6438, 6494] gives -2.7 AA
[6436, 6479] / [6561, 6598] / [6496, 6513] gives 1.5 AA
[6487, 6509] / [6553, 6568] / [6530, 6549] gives 0.7 AA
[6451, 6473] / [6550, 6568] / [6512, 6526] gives 2.1 AA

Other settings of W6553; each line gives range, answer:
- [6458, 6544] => 64.34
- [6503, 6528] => 51.12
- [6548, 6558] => 60.25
